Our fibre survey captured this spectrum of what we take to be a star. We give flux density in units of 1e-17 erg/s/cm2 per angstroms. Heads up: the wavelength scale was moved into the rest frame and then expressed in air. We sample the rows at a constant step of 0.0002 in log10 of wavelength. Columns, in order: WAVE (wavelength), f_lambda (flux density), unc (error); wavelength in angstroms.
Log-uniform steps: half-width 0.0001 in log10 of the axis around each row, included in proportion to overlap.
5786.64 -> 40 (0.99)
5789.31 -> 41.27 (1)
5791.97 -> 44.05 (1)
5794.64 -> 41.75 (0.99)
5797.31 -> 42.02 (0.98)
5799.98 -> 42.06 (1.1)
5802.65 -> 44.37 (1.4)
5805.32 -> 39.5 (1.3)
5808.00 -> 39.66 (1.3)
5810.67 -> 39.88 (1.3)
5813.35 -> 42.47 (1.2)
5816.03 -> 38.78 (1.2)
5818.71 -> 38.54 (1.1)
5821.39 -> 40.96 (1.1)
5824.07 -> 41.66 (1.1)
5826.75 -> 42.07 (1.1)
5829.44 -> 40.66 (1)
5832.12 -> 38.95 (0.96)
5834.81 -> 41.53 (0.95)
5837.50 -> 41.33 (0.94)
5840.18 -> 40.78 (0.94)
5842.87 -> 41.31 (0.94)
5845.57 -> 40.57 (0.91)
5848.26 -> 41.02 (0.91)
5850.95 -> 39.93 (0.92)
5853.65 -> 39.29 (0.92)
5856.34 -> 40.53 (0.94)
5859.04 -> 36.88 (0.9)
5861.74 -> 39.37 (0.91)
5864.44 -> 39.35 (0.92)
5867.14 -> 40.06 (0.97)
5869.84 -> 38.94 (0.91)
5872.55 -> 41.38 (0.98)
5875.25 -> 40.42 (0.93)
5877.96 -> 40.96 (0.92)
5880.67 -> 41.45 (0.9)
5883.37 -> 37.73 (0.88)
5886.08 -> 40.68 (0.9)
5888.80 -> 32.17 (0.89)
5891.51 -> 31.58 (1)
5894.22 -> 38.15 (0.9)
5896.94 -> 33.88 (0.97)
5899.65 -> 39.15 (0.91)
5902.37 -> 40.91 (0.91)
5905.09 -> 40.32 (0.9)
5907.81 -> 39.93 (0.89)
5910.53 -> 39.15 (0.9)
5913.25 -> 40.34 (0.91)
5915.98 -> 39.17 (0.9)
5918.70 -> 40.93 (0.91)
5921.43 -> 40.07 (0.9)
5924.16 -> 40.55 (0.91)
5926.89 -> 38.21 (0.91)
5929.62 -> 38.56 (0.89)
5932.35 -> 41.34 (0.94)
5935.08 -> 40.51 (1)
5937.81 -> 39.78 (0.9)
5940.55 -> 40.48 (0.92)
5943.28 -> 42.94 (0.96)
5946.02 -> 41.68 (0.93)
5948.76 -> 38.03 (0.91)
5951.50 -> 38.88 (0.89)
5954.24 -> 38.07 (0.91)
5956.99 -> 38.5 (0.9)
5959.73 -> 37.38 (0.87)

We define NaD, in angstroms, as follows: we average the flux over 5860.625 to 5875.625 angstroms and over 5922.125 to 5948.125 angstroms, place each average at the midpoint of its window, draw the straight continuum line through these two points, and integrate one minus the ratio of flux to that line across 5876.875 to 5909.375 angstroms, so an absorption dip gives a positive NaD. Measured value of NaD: 1.6 angstroms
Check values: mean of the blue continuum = 39.9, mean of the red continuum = 40.4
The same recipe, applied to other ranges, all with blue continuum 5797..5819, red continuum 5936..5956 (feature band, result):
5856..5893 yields 1.6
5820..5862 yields 0.2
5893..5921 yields 0.7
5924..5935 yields 0.1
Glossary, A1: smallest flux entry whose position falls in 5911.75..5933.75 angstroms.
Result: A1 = 38.21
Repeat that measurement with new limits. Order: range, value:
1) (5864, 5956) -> 31.58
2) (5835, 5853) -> 39.93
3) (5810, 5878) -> 36.88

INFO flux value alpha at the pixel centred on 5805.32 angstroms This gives 39.5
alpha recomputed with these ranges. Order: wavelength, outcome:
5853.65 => 39.29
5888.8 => 32.17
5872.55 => 41.38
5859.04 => 36.88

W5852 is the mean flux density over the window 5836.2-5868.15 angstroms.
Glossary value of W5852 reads 40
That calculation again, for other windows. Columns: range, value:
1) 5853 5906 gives 38.6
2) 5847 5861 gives 39.5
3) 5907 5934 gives 39.8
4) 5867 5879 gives 40.4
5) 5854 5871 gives 39.2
